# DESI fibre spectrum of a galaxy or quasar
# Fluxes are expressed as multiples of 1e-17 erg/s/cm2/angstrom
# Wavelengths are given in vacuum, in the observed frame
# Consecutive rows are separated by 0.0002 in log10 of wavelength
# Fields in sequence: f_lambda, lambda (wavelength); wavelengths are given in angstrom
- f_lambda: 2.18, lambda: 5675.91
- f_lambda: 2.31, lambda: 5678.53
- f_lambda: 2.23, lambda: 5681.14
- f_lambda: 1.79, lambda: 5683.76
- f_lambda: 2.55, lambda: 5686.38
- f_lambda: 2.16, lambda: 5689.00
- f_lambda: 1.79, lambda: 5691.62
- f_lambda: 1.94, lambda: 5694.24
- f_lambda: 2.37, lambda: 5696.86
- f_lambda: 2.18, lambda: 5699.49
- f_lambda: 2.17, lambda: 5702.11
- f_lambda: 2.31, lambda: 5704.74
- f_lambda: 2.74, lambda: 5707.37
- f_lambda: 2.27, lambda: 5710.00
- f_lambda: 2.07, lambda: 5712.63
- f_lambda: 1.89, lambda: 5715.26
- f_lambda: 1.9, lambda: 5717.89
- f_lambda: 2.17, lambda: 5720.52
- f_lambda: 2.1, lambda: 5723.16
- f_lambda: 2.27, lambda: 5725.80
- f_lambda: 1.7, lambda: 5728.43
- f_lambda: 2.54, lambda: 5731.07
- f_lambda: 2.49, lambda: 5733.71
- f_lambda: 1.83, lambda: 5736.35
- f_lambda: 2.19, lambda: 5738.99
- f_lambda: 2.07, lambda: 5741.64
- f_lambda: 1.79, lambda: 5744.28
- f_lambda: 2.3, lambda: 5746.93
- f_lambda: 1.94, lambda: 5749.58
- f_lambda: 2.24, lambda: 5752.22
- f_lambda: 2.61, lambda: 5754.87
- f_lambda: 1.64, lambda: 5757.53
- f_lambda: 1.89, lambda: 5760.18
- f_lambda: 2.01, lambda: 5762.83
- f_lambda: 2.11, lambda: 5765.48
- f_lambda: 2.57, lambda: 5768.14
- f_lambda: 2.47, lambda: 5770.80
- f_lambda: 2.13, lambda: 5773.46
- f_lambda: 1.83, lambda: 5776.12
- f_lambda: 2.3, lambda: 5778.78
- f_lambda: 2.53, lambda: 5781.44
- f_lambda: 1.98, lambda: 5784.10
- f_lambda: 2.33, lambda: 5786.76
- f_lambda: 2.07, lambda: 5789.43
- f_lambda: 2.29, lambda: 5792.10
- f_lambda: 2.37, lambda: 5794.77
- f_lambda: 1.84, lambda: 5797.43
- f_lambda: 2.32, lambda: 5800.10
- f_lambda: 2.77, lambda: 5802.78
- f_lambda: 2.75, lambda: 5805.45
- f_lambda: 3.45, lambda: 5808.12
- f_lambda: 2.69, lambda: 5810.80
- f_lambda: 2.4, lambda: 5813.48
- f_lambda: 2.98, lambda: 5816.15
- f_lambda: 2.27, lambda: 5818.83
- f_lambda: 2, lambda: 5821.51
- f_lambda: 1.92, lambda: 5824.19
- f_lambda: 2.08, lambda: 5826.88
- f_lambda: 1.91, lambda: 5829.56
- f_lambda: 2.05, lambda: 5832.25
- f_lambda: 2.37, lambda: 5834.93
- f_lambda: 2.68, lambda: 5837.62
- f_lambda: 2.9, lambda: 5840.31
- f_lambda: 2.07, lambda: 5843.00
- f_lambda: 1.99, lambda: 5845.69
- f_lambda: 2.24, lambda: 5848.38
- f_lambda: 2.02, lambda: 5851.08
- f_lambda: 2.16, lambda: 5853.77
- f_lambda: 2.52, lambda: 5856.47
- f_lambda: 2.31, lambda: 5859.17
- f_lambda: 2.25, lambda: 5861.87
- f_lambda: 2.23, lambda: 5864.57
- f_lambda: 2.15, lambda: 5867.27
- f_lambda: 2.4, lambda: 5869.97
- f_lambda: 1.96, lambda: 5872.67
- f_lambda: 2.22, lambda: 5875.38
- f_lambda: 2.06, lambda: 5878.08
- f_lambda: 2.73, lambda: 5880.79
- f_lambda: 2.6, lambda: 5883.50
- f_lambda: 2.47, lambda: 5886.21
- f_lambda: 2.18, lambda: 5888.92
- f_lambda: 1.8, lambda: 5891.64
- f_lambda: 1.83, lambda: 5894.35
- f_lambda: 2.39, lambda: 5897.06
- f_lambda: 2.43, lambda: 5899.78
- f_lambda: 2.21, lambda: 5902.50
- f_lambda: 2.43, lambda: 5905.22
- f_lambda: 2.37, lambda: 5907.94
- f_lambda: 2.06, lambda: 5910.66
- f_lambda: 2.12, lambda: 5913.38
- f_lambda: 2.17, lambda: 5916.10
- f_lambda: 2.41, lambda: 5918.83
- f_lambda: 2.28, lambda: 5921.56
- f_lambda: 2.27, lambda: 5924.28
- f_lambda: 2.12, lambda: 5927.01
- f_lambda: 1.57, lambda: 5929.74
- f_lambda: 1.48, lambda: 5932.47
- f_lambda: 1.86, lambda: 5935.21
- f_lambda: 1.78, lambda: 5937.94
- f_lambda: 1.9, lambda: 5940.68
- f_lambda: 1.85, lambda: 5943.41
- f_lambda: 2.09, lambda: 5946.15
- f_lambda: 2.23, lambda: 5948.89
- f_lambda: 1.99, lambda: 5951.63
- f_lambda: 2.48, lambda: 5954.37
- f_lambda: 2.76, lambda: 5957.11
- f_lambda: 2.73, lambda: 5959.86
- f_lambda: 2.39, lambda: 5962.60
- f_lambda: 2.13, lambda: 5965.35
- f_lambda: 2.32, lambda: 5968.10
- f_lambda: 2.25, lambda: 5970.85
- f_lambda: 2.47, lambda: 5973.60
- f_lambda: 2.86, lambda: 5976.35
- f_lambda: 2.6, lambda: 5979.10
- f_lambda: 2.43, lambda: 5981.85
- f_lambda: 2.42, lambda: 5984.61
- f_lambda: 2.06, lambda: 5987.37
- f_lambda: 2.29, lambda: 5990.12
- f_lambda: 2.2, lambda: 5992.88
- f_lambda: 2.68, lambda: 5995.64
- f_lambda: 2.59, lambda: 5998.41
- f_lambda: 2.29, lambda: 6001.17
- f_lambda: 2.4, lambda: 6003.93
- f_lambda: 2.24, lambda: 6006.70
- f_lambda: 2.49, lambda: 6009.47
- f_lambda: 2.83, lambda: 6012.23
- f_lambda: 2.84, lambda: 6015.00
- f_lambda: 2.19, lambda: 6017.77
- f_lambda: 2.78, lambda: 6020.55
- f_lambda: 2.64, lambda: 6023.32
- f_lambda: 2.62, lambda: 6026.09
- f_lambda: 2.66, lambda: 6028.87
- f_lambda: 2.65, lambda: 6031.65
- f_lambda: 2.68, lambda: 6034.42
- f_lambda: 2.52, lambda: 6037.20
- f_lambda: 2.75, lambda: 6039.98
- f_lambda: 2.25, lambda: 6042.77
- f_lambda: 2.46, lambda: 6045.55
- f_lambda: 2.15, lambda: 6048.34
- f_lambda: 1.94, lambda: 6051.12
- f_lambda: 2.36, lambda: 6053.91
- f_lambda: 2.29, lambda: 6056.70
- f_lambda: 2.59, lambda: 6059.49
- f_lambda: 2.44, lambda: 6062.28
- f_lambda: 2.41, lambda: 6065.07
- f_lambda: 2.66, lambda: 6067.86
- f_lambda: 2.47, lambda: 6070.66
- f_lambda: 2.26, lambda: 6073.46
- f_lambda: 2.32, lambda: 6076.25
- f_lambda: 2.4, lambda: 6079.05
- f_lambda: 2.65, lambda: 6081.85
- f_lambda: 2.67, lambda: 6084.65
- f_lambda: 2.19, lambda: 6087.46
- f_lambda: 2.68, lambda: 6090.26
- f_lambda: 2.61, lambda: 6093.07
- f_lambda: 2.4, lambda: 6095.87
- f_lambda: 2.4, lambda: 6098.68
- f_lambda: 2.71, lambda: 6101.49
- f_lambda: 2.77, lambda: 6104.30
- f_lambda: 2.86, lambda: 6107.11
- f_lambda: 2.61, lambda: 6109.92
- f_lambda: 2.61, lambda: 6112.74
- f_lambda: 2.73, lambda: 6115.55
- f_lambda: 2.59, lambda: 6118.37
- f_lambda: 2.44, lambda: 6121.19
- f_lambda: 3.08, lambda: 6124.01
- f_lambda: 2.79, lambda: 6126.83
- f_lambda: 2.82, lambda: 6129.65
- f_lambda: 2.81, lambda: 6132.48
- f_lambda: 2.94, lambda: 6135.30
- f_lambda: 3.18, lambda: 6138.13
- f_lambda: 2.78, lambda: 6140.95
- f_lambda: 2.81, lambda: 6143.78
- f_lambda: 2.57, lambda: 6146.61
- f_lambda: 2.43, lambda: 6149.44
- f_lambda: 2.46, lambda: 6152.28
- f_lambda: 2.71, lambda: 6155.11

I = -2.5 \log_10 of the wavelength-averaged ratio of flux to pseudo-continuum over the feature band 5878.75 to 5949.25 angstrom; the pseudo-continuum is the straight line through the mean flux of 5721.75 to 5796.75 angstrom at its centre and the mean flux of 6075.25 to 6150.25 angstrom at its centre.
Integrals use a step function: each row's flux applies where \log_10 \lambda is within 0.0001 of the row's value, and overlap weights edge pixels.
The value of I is 0.12 mag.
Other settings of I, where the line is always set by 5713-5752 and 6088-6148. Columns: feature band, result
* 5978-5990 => 0.06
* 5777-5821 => -0.12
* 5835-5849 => -0.05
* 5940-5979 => 0.06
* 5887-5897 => 0.16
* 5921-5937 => 0.25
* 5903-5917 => 0.07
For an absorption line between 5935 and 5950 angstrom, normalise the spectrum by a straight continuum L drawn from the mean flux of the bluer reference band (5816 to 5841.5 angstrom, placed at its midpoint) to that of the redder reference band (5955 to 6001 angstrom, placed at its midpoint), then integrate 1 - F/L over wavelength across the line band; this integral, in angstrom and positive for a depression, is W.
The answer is 2.8 angstrom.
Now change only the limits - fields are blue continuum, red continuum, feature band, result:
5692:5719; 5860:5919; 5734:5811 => -1.73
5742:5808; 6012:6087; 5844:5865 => 0.87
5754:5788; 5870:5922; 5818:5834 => 1.24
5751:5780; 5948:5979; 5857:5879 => 0.84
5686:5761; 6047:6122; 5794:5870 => -3.51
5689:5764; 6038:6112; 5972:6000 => -0.85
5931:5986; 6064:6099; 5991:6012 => -0.94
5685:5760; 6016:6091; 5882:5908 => 0.52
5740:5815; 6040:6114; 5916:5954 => 5.95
